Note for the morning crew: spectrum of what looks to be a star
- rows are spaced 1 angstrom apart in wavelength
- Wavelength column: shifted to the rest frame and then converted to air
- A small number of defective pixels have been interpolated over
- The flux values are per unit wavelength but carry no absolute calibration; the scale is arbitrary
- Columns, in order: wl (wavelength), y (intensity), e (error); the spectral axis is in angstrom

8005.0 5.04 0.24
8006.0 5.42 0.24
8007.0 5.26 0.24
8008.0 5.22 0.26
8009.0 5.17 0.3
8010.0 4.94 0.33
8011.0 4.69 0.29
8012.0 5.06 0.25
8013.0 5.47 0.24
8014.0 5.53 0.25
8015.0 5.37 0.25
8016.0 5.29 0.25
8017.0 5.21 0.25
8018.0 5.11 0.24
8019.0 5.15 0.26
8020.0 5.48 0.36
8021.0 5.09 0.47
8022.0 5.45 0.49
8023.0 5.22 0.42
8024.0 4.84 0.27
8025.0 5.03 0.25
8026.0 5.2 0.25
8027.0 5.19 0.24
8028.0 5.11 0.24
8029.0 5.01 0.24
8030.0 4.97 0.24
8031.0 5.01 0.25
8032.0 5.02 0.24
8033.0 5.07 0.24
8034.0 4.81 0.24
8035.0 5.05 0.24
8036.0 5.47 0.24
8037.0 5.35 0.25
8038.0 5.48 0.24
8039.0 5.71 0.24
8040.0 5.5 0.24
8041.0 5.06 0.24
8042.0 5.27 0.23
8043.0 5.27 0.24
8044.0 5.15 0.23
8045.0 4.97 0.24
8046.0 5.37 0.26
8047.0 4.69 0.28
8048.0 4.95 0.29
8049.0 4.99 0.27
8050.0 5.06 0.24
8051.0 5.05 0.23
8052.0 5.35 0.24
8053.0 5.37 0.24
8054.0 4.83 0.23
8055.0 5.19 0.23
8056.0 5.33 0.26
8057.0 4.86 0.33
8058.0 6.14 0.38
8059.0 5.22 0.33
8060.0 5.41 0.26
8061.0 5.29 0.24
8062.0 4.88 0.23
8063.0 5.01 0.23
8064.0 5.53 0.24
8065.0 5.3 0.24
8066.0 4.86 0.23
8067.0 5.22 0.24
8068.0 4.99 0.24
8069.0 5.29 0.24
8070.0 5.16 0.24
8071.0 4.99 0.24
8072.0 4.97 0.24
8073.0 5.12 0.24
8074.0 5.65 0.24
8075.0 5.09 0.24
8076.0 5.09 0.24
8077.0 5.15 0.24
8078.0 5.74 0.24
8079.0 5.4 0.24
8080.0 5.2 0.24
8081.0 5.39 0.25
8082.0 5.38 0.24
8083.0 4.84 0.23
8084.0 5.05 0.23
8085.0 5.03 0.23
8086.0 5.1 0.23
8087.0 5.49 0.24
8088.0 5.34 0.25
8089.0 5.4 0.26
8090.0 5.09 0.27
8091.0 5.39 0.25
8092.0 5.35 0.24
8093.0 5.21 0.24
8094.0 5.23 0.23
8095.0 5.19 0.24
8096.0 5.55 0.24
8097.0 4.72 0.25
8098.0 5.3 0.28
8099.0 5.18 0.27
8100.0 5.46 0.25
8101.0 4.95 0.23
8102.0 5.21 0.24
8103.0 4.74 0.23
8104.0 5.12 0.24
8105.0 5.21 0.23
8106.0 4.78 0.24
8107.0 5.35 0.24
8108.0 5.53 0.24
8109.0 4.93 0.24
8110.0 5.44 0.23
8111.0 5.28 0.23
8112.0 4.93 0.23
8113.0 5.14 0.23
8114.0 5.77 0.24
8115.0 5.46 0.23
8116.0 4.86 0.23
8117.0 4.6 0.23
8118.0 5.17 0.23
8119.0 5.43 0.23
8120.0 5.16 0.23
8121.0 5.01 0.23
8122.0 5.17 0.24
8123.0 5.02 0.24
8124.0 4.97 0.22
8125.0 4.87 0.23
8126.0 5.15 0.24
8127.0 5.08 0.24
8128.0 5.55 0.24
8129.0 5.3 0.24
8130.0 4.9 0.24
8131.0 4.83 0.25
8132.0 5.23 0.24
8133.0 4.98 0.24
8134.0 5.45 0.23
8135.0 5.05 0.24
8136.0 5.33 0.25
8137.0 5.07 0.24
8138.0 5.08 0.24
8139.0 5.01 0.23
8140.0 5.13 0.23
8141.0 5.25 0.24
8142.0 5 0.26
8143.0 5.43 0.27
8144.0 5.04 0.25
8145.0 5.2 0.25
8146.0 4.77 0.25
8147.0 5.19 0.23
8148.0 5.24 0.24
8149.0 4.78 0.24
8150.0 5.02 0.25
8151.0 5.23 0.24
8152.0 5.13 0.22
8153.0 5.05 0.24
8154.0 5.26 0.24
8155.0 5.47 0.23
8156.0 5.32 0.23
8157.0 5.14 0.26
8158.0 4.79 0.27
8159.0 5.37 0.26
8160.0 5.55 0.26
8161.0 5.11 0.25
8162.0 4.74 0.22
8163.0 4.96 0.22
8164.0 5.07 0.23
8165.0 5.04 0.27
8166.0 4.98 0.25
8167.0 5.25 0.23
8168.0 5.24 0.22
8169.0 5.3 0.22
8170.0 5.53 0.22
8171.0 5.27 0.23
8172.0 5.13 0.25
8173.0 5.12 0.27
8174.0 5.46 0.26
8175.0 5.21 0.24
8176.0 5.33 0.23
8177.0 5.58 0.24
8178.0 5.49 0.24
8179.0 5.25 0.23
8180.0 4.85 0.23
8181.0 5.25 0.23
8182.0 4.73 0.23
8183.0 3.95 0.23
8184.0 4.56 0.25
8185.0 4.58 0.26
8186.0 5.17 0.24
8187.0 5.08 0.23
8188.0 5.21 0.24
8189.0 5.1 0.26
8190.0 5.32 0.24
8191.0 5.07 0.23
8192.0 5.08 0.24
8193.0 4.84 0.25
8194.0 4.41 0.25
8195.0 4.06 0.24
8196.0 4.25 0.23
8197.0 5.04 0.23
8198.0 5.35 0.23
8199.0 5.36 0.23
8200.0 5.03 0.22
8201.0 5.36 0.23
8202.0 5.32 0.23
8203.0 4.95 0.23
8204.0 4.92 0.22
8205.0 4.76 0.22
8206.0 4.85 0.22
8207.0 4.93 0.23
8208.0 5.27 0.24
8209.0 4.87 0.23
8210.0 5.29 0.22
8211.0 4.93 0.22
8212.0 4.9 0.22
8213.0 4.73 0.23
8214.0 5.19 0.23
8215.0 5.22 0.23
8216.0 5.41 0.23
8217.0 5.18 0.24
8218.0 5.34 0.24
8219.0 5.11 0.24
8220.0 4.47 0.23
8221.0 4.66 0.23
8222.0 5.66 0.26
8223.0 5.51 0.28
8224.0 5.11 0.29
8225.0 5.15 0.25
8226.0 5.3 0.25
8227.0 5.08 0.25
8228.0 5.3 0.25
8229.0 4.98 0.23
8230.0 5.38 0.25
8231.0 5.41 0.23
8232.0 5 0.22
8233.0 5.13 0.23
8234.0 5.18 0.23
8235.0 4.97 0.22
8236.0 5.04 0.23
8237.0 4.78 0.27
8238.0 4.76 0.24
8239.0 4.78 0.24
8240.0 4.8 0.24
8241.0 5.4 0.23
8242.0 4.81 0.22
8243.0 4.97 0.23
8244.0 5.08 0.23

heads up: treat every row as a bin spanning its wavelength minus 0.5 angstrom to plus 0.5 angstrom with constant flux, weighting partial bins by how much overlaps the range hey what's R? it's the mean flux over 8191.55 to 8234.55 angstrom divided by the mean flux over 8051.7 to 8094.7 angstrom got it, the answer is 0.97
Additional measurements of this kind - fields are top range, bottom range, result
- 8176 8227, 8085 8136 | 0.97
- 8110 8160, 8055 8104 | 0.99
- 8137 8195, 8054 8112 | 0.98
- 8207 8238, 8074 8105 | 0.98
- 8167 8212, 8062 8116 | 0.97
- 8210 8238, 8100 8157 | 0.99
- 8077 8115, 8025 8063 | 1.01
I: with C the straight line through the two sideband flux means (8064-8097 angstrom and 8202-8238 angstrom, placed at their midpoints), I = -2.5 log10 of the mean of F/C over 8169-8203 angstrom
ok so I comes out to 0.02 mag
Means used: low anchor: 5.22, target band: 5.04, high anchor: 5.08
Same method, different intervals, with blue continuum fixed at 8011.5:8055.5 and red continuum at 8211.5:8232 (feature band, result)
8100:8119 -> 0.00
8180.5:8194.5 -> 0.06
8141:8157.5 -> 0.00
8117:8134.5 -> 0.01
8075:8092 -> -0.02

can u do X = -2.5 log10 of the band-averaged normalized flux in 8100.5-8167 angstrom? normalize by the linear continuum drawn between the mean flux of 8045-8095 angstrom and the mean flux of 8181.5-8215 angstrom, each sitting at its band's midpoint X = -0.01 mag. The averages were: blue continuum 5.2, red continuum 4.93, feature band 5.13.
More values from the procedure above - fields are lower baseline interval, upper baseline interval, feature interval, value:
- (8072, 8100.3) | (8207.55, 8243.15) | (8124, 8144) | 0.01 mag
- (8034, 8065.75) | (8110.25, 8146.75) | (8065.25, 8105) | 0.00 mag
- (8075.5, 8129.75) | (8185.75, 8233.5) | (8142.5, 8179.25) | -0.01 mag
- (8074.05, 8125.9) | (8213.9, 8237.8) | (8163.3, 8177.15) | -0.02 mag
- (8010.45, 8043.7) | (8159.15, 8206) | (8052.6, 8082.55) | -0.02 mag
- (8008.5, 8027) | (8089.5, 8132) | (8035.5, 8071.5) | -0.01 mag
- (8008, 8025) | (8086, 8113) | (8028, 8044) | 0.00 mag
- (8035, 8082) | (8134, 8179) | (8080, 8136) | 0.01 mag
